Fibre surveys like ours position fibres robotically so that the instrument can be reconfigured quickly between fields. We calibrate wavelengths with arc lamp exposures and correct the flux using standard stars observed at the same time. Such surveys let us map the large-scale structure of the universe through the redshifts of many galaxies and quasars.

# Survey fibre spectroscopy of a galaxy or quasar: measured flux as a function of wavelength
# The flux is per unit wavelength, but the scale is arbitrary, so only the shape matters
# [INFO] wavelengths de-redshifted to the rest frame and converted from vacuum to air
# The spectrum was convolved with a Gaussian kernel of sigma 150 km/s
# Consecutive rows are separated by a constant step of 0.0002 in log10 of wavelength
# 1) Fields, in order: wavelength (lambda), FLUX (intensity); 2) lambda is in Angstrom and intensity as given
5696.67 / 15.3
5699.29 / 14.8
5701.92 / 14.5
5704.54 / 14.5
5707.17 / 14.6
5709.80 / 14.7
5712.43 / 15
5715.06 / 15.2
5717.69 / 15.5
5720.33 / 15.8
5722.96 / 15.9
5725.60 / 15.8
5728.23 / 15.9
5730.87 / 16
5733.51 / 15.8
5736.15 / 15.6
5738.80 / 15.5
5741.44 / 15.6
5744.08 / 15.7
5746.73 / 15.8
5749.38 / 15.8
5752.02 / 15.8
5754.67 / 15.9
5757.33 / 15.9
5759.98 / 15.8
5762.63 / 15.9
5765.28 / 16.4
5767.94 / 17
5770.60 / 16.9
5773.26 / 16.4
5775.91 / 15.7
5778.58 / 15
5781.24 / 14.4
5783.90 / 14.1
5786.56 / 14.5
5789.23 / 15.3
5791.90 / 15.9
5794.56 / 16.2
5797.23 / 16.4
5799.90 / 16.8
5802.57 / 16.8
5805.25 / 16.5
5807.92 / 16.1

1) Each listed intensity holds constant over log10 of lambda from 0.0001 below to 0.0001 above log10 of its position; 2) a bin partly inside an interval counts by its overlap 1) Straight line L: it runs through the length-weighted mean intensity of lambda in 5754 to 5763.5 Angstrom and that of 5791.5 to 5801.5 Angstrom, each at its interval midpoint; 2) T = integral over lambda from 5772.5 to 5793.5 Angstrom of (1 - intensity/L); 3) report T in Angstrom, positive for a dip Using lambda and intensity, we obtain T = 1.37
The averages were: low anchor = 15.9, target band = 15.1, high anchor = 16.4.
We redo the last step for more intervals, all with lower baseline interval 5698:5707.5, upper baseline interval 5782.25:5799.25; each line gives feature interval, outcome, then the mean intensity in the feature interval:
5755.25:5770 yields -1.0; 16.2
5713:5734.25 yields -1.3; 15.7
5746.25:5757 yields -0.5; 15.8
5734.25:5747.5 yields -0.6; 15.6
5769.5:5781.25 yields -0.4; 15.8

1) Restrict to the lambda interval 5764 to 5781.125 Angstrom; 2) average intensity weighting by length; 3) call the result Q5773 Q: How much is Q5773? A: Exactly 16.1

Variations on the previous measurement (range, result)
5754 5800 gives 15.8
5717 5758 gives 15.8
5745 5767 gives 15.9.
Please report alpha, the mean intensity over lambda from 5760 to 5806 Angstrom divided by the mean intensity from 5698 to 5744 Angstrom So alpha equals 1.0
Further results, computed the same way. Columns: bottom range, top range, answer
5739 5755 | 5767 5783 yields 1.00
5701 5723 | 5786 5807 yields 1.07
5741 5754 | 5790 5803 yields 1.04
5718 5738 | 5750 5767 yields 1.01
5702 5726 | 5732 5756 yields 1.04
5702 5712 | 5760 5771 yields 1.12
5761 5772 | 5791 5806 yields 1.00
